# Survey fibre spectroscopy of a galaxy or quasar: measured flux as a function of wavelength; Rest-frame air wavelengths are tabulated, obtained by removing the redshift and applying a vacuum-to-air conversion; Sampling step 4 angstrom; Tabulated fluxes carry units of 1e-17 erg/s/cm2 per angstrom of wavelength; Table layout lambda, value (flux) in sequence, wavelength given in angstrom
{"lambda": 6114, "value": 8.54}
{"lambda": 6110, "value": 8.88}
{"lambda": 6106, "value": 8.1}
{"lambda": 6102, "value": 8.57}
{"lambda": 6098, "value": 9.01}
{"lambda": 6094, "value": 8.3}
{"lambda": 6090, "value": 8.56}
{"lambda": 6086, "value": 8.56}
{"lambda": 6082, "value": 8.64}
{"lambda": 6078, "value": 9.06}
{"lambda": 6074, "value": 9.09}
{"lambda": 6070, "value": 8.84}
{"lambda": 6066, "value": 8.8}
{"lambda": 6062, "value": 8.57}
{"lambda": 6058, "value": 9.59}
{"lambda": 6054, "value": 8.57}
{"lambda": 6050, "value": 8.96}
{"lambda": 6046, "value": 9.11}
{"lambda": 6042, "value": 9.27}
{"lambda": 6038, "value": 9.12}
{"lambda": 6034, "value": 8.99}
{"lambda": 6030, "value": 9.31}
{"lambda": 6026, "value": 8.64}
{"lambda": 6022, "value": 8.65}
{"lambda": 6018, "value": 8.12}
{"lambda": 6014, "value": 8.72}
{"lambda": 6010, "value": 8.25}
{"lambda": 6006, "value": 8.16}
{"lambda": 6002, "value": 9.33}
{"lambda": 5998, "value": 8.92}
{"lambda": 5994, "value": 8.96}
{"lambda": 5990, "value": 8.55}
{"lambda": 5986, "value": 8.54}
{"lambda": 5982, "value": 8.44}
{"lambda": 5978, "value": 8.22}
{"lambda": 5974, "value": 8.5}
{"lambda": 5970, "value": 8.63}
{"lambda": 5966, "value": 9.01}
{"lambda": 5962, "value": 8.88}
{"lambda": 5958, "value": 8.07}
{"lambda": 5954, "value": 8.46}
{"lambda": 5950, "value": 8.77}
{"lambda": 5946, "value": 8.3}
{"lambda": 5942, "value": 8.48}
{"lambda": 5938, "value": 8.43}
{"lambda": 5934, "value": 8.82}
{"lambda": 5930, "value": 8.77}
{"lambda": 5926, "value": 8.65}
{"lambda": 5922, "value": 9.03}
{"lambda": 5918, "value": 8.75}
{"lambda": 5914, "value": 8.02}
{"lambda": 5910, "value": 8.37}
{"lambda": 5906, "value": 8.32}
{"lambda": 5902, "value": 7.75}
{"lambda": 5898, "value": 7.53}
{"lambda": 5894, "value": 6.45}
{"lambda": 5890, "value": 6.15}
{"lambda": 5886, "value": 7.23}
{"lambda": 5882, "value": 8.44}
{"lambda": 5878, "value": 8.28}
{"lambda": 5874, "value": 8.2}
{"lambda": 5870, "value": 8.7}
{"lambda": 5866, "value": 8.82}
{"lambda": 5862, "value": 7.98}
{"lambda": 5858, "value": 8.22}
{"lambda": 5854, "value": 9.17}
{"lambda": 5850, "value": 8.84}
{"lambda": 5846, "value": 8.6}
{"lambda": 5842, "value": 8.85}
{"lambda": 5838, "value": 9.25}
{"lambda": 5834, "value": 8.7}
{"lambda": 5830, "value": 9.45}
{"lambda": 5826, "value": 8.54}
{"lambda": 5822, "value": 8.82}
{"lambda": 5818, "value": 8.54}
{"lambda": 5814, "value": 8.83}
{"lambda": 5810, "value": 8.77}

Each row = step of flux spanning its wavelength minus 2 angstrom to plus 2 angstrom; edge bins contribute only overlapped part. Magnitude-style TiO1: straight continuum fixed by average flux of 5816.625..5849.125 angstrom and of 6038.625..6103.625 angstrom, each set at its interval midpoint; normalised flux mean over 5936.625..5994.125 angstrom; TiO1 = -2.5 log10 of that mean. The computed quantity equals 0.04 mag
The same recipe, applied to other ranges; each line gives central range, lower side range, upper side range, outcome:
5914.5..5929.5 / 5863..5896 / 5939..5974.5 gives -0.065 mag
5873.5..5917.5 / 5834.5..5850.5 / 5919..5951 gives 0.135 mag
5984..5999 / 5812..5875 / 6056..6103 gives 0.006 mag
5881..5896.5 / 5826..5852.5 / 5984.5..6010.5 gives 0.256 mag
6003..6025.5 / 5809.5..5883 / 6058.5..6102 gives 0.038 mag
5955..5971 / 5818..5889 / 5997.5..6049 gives 0.011 mag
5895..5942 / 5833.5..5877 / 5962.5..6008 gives 0.038 mag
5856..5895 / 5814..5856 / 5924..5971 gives 0.117 mag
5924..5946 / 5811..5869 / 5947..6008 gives 0.008 mag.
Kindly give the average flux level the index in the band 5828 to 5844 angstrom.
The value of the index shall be 9.06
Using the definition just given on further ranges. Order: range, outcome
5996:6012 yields 8.67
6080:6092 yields 8.59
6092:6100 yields 8.66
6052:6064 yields 8.91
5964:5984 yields 8.56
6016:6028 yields 8.47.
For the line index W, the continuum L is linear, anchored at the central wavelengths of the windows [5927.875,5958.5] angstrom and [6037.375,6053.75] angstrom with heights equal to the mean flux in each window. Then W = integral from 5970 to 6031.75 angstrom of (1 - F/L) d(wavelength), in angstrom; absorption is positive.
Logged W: 1.5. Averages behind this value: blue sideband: 8.53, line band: 8.62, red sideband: 9.06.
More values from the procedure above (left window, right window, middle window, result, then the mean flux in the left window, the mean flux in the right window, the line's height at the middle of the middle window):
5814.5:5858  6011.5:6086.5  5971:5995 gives 0.9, 8.84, 8.88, 8.87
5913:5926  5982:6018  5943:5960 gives 0.5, 8.65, 8.63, 8.65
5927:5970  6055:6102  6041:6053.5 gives -0.4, 8.6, 8.8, 8.76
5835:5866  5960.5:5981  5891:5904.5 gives 2.3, 8.71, 8.63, 8.68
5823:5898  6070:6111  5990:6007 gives -0.6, 8.31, 8.68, 8.53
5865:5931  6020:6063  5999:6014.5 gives 0.2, 8.06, 8.99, 8.77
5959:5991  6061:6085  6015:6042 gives -0.4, 8.58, 8.83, 8.72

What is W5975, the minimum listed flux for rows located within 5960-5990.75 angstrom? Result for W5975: 8.22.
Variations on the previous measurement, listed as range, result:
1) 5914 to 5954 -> 8.02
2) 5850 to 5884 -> 7.98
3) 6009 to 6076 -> 8.12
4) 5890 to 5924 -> 6.15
